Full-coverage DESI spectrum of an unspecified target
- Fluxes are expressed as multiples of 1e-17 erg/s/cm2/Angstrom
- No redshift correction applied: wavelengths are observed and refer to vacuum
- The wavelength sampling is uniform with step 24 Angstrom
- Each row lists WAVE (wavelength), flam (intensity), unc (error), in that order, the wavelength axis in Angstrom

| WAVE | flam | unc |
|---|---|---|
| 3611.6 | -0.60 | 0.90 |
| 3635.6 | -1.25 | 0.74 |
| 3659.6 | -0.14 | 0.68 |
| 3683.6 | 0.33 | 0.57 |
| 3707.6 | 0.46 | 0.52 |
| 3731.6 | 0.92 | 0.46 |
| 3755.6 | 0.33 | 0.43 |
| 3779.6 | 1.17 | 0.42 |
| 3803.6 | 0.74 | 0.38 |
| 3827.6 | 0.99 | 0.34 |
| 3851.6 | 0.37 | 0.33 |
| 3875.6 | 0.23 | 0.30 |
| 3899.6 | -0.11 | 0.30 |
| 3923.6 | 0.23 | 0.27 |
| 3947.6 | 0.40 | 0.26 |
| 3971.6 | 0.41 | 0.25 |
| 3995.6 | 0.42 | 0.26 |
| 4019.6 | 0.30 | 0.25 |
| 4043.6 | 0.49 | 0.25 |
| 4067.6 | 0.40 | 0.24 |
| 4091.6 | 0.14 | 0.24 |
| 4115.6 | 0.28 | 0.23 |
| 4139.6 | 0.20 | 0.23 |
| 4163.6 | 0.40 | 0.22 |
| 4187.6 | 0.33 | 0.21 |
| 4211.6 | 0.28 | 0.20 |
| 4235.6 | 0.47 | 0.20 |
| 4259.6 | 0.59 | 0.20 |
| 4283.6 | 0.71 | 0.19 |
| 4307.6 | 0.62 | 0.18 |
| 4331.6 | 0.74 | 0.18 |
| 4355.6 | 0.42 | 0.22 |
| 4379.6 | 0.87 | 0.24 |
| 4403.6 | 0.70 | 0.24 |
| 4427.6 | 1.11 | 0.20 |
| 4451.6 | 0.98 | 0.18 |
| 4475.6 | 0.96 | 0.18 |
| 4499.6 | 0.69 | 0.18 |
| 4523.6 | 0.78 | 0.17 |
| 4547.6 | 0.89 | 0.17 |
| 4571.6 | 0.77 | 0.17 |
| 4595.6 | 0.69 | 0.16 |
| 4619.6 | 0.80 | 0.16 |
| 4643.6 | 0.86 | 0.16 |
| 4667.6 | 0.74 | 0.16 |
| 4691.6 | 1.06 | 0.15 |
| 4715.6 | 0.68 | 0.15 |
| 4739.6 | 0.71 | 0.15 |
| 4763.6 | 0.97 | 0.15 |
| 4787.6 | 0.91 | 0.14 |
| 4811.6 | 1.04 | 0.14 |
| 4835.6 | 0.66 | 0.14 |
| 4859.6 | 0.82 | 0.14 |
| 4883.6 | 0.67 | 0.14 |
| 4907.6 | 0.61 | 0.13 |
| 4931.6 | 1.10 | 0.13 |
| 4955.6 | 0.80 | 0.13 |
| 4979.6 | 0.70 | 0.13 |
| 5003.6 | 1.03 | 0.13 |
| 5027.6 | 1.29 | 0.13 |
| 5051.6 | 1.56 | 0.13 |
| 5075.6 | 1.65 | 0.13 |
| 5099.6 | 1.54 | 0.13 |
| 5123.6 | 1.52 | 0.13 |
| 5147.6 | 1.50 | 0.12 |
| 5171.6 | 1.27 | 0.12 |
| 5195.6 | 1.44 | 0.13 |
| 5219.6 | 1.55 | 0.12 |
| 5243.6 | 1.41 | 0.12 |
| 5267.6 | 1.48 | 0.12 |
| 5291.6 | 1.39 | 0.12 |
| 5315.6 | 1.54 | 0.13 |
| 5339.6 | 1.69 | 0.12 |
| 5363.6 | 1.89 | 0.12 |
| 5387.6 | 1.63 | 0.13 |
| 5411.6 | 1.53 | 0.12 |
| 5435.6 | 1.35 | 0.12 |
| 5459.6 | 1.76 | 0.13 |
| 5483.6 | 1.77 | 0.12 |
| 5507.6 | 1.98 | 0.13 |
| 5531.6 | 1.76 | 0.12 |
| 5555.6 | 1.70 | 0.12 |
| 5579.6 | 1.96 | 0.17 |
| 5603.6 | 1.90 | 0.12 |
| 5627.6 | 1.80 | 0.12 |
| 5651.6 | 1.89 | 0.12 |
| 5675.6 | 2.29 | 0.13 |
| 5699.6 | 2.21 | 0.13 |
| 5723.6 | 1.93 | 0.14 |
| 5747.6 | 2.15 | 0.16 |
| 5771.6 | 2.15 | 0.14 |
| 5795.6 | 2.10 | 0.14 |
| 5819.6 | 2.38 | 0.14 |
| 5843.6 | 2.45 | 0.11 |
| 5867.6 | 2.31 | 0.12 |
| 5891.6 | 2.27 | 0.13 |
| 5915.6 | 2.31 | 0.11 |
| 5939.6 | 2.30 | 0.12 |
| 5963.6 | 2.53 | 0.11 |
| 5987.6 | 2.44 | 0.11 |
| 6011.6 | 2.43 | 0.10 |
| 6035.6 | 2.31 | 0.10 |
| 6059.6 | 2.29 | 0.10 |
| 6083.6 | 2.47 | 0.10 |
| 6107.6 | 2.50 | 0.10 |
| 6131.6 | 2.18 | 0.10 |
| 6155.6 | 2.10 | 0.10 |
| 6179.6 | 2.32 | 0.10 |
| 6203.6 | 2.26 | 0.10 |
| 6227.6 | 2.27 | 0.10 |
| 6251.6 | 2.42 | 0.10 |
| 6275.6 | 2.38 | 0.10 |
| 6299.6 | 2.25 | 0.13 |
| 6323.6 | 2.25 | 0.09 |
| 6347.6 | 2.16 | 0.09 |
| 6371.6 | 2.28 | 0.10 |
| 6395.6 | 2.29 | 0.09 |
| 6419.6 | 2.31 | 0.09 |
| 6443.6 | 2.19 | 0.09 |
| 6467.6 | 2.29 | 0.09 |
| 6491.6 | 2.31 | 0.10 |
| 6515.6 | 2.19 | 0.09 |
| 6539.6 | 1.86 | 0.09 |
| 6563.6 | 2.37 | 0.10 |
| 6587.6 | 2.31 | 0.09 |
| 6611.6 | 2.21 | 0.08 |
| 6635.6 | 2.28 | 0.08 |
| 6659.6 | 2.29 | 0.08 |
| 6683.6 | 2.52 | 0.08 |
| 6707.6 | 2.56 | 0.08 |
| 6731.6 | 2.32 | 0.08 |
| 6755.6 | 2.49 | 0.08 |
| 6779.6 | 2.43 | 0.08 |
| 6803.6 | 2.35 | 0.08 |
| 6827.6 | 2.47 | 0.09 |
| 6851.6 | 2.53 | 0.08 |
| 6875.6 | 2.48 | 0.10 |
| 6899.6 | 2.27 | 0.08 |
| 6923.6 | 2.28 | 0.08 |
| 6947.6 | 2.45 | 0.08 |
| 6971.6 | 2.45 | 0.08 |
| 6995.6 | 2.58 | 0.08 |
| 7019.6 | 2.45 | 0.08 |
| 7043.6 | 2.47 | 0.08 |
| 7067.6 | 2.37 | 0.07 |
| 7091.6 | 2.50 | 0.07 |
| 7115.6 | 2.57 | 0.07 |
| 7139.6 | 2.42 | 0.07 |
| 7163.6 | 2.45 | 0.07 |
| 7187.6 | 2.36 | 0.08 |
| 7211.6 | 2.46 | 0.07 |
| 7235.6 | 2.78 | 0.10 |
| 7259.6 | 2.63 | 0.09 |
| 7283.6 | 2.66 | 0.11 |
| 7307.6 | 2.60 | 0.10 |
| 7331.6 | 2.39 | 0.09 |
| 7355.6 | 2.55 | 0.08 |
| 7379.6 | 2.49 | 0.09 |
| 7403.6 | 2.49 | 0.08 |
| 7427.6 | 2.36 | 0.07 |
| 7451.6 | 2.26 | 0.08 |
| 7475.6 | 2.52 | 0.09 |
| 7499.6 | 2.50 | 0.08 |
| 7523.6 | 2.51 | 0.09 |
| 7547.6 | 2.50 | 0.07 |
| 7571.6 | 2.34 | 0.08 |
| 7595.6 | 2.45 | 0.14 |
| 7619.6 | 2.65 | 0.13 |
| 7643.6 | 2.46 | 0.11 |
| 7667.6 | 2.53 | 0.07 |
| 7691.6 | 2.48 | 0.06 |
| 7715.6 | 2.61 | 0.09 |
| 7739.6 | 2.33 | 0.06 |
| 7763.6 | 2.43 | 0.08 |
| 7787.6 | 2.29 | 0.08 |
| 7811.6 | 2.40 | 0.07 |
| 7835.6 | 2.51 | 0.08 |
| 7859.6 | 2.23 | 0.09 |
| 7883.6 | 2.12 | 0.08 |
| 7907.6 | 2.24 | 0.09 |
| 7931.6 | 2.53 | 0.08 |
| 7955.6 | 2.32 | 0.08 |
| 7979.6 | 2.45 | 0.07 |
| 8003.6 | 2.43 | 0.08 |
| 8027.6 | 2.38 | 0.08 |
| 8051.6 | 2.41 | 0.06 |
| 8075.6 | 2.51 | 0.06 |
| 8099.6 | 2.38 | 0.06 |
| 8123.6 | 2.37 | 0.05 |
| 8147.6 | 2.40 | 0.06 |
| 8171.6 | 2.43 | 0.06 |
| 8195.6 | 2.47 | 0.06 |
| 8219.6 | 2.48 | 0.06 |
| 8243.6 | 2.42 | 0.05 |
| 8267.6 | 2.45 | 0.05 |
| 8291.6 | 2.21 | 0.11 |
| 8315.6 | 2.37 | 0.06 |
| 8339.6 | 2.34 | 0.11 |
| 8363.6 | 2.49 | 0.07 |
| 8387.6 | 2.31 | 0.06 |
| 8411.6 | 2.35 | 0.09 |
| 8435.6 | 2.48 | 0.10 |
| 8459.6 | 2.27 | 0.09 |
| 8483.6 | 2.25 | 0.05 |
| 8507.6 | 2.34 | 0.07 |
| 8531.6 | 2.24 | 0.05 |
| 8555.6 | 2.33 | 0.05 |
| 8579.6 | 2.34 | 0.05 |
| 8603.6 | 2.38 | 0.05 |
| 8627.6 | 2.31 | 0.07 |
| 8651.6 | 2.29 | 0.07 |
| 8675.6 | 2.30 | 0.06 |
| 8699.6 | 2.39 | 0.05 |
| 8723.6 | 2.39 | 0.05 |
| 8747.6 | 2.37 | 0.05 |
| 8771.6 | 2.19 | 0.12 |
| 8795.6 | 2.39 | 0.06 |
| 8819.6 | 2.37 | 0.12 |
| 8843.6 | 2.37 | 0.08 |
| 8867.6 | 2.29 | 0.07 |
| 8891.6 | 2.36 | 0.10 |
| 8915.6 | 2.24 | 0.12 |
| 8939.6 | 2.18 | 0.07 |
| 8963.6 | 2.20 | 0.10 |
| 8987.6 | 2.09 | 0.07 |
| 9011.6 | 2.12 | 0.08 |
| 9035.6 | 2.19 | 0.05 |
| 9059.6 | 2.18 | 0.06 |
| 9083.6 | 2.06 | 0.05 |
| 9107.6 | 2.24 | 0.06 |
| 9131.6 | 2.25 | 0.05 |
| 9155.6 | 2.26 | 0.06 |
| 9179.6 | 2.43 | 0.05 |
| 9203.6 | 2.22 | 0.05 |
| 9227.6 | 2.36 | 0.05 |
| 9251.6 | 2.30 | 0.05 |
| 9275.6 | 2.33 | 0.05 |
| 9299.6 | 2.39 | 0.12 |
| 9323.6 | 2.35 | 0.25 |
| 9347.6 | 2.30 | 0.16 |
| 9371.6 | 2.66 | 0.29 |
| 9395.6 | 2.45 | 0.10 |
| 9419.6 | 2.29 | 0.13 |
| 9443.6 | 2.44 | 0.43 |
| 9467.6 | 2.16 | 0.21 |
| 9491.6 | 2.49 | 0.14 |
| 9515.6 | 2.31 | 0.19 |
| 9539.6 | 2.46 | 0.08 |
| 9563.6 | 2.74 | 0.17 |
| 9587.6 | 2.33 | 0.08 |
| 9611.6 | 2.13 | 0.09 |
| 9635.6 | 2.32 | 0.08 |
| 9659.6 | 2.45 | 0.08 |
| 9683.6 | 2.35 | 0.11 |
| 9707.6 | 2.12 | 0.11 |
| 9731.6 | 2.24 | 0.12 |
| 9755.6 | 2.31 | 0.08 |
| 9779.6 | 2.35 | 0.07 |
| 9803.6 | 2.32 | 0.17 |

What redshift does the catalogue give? 0.26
